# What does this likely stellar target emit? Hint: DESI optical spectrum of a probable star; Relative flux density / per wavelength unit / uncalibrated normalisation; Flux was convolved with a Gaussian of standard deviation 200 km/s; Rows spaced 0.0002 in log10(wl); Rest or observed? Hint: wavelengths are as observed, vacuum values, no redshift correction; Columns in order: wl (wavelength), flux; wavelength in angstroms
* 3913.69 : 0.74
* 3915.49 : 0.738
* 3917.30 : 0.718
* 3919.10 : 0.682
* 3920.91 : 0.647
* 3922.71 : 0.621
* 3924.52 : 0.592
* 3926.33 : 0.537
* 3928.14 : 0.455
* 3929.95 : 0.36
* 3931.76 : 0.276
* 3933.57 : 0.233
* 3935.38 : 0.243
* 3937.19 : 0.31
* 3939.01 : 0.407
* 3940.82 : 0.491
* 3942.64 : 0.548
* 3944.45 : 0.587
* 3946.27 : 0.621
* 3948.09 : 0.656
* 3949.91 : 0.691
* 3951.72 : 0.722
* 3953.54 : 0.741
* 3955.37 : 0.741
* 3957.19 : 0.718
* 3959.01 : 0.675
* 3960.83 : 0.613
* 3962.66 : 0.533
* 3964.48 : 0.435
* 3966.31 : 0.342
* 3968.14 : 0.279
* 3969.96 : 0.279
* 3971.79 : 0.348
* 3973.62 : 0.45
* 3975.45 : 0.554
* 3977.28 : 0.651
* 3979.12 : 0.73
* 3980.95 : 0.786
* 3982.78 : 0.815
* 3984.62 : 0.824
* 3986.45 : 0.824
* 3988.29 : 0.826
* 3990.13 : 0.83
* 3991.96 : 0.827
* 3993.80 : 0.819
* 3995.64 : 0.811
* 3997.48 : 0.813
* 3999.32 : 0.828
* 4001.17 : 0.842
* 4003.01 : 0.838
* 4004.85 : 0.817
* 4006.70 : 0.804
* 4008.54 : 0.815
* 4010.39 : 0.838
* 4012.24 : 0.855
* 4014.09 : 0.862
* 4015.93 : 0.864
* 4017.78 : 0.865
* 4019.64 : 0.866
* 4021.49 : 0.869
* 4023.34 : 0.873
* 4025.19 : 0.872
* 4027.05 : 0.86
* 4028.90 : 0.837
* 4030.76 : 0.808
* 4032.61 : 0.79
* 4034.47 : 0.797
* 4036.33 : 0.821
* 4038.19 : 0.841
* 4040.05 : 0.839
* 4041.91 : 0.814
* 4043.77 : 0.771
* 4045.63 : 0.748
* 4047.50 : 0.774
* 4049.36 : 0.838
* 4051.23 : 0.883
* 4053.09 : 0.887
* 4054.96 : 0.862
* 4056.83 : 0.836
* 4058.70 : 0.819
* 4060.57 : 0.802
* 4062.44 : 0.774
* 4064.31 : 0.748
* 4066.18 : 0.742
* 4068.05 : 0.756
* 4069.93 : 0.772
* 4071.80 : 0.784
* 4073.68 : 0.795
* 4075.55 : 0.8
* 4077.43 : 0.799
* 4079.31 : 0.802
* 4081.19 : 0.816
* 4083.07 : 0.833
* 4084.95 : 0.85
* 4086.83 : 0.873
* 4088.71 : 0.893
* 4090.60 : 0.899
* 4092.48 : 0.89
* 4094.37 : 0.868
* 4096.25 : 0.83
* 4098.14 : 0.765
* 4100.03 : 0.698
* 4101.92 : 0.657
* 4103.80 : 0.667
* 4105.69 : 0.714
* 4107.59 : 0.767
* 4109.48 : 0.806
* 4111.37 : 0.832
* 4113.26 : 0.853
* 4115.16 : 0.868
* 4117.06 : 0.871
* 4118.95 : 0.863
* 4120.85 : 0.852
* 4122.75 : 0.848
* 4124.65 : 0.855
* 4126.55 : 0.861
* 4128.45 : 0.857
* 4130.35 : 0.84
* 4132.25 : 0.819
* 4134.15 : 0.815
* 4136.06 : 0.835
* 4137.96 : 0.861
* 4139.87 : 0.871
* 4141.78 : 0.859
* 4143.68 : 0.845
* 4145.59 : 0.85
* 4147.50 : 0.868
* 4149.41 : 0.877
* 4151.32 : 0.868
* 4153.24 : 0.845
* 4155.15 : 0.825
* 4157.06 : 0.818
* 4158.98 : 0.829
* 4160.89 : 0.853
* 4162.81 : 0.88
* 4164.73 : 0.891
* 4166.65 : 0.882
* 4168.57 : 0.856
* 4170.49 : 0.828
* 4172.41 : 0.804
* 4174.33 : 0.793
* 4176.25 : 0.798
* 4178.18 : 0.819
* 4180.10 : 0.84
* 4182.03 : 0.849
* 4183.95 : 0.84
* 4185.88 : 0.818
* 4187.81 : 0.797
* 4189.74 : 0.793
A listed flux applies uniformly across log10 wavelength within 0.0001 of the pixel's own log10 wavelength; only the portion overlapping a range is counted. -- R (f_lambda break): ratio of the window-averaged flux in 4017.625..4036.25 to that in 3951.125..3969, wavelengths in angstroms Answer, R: 1.5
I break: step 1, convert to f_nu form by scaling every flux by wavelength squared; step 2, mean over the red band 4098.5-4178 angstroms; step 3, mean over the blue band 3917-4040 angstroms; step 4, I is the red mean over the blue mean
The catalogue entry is 1.3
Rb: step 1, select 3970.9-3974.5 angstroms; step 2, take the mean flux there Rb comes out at 0.399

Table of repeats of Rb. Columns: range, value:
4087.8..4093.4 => 0.894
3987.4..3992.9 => 0.828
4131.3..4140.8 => 0.84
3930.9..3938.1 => 0.266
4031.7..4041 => 0.817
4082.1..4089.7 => 0.862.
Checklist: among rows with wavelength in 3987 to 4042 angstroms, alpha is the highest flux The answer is 0.873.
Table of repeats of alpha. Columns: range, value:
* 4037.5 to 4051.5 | 0.883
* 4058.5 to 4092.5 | 0.899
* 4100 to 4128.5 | 0.871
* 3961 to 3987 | 0.824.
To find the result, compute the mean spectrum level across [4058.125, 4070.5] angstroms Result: 0.772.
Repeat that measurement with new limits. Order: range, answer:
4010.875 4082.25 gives 0.819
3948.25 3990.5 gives 0.624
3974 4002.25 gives 0.779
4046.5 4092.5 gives 0.82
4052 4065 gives 0.82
